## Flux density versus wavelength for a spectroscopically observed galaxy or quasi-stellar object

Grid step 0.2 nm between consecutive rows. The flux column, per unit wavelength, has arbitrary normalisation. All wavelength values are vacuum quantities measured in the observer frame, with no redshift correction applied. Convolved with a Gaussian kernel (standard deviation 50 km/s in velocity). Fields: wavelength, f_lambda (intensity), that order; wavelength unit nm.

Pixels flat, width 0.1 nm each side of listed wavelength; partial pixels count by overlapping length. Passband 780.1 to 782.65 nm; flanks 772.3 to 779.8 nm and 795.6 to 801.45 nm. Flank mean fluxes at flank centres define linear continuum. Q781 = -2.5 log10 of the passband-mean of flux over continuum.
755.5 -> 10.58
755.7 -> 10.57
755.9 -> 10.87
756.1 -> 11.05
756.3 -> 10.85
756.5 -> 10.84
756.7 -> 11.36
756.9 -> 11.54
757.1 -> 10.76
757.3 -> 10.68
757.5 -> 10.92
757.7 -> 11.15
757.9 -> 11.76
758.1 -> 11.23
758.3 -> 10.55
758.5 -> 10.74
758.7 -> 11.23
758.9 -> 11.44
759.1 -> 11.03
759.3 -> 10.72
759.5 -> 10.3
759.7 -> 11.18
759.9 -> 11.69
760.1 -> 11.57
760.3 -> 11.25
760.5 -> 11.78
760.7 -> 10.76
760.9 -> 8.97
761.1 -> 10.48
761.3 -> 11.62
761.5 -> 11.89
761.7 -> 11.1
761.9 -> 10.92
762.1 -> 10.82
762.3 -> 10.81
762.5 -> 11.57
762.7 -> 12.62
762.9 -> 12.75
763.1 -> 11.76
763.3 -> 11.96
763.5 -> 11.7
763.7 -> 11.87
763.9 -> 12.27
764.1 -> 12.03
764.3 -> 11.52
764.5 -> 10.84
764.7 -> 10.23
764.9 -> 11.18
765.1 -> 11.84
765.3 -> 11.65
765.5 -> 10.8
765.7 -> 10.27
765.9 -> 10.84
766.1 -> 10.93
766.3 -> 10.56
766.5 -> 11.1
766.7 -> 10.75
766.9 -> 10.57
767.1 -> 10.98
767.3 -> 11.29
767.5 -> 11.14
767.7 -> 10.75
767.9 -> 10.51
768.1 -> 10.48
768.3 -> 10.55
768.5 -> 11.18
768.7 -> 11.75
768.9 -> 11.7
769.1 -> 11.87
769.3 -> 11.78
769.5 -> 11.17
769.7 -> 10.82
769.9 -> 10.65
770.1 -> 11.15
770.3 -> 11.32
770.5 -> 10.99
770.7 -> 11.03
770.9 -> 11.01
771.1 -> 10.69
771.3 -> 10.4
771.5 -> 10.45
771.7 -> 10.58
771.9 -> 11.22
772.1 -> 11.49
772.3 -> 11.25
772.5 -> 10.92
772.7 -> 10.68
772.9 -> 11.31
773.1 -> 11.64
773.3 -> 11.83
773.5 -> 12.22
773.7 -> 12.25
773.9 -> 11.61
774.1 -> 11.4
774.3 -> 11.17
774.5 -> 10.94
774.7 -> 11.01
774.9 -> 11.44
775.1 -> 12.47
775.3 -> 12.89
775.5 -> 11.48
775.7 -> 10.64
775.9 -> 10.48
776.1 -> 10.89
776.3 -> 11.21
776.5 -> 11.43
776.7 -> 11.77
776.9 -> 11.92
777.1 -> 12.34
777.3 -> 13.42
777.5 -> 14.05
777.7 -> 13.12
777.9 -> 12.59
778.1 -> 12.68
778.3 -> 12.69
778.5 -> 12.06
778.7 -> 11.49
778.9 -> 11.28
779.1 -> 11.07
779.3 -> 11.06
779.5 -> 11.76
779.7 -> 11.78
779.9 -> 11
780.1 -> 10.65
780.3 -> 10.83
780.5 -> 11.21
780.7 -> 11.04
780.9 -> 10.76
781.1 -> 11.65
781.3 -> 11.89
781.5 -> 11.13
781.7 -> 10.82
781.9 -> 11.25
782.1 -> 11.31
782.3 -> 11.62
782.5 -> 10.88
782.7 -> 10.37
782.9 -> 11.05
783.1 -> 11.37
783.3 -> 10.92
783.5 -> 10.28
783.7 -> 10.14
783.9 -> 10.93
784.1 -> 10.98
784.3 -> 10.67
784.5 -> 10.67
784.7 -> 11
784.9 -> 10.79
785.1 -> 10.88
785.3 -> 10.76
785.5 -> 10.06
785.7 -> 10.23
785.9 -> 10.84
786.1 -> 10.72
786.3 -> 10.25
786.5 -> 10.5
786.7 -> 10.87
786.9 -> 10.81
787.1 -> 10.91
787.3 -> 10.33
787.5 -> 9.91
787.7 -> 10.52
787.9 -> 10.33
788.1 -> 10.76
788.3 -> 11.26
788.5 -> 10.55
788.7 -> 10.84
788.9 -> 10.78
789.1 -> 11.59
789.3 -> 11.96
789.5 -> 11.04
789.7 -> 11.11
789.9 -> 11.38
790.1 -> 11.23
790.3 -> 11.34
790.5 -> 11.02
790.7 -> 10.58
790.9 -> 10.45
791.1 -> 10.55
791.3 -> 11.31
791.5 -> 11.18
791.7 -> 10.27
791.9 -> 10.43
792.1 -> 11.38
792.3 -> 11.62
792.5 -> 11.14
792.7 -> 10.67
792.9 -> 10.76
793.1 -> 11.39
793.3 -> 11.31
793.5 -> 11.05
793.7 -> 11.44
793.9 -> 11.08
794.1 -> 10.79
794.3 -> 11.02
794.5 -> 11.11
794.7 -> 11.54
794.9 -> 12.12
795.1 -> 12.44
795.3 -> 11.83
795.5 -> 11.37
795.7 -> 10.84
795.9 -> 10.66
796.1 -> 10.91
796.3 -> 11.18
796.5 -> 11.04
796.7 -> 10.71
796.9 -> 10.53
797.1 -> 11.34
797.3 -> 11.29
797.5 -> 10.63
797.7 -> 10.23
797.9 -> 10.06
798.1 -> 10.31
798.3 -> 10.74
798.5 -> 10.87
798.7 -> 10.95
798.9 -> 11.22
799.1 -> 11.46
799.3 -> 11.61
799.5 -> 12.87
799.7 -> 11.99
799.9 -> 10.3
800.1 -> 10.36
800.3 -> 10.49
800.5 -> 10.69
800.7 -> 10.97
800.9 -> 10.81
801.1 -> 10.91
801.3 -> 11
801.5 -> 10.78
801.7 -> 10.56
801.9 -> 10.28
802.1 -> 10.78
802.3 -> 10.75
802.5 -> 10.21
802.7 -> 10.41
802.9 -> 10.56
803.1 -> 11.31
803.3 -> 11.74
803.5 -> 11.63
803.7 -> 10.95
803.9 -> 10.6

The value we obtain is 0.04 mag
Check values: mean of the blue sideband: 11.7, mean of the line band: 11.2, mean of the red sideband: 10.9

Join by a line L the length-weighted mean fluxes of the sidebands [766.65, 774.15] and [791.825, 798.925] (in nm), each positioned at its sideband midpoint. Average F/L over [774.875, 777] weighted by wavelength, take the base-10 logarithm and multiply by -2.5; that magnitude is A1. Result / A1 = -0.04 mag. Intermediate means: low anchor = 11.1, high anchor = 11.1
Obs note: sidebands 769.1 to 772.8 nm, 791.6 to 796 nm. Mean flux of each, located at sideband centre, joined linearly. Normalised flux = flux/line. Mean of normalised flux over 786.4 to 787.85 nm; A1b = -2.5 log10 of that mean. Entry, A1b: 0.06 mag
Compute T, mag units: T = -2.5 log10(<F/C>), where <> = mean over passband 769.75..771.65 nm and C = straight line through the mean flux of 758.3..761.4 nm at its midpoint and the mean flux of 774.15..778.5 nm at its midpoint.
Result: 0.07 mag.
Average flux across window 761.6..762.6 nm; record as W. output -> 11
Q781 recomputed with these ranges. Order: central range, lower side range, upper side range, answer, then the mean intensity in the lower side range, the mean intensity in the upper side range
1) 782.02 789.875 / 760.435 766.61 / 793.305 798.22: 0.03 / 11.3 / 11.1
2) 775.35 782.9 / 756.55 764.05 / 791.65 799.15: -0.04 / 11.3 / 11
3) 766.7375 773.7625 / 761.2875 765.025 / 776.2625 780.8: 0.05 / 11.6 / 11.9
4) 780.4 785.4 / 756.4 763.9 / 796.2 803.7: 0.01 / 11.2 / 10.9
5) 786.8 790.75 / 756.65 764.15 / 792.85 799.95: 0.03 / 11.3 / 11.1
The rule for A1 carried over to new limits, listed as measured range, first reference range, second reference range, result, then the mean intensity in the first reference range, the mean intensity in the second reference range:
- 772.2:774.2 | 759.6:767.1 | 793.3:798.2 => -0.030 mag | 11.3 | 11.1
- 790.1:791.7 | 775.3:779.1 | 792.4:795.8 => 0.051 mag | 12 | 11.3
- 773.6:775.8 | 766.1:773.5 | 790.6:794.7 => -0.051 mag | 11.1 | 11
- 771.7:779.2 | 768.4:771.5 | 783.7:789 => -0.072 mag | 11.1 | 10.6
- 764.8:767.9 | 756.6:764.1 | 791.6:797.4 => 0.028 mag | 11.3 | 11.1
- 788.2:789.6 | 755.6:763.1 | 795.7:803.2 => -0.021 mag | 11.1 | 10.9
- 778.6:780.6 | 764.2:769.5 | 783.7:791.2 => -0.032 mag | 11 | 10.8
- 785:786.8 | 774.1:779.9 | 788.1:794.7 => 0.077 mag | 11.8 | 11.1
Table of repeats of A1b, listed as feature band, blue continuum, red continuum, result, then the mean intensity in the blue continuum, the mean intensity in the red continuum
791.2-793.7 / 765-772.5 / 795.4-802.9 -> -0.016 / 11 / 10.9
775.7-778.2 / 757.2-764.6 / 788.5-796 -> -0.083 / 11.3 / 11.1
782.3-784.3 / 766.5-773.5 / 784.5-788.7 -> -0.010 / 11.1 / 10.6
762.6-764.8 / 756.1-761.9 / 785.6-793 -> -0.072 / 11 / 10.8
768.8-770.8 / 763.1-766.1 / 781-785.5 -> 0.000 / 11.4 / 11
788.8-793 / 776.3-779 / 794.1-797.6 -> 0.045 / 12.3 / 11.2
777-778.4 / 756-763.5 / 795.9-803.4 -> -0.175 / 11.2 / 10.9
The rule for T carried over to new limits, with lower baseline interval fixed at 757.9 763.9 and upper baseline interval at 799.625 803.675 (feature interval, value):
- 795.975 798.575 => 0.01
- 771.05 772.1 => 0.04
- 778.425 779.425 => -0.03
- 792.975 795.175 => -0.05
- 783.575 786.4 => 0.04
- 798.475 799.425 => -0.04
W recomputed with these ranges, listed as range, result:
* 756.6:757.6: 11.1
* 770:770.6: 11.2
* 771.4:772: 10.8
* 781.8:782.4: 11.4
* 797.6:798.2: 10.2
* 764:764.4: 11.8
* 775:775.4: 12.7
